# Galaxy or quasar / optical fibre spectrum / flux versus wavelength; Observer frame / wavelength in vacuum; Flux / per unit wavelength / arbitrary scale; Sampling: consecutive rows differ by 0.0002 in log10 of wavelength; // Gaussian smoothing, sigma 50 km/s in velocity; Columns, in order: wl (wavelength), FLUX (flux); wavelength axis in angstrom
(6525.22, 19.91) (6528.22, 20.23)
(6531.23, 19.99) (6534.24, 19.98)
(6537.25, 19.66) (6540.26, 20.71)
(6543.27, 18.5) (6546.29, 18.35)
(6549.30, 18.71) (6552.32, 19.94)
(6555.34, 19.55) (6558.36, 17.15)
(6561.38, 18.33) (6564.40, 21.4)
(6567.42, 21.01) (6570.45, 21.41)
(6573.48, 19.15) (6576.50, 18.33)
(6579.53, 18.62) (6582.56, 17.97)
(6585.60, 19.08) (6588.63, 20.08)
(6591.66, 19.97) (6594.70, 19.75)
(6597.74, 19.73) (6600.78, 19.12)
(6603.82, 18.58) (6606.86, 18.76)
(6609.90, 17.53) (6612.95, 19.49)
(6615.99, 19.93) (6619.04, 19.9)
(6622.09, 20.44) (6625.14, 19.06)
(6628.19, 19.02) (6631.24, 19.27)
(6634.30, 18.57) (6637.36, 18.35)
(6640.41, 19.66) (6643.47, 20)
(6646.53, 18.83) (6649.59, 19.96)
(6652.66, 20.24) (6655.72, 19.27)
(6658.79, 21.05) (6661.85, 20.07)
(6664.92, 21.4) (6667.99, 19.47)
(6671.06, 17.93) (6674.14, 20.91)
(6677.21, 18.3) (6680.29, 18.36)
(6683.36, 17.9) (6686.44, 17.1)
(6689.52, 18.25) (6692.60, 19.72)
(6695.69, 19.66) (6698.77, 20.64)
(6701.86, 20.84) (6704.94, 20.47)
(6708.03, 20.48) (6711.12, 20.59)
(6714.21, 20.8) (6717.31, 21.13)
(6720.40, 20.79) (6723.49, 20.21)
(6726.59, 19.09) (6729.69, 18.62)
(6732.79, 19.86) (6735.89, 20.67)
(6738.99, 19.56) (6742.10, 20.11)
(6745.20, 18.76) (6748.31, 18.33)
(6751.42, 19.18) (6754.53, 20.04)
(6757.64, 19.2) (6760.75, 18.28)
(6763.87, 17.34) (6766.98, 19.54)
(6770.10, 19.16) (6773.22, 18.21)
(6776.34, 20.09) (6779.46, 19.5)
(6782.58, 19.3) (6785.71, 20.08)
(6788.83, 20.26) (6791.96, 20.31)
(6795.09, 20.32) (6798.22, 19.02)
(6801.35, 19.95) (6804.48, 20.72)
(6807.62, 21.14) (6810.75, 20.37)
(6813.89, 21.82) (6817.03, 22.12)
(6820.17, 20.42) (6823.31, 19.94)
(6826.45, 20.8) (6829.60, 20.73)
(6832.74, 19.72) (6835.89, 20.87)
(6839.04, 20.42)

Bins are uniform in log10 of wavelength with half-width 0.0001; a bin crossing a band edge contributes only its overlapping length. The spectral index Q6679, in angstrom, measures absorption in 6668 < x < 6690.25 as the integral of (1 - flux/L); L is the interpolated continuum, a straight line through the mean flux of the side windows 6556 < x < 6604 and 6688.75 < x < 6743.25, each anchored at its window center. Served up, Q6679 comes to 1.6 angstrom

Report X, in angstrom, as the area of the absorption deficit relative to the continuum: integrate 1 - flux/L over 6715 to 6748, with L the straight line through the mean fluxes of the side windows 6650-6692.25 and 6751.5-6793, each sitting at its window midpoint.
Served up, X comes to -0.9 angstrom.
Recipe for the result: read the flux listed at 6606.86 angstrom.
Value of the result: 18.76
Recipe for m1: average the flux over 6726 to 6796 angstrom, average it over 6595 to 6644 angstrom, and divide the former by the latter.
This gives 1.01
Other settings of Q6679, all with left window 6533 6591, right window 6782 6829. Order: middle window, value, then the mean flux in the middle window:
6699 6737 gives -0.44 angstrom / 20.3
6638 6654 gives 0.08 angstrom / 19.7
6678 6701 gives 1.27 angstrom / 18.8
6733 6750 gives 0.56 angstrom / 19.5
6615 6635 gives 0.18 angstrom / 19.5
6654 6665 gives -0.28 angstrom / 20.3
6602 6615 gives 0.61 angstrom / 18.7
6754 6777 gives 1.58 angstrom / 18.9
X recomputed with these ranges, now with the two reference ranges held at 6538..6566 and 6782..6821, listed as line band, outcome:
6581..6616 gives 0.56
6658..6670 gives -0.36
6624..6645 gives 0.53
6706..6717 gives -0.36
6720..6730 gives 0.20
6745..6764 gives 1.32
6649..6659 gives -0.15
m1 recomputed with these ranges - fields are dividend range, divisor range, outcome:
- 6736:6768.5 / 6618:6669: 0.97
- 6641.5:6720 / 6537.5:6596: 1.02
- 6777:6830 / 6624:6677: 1.04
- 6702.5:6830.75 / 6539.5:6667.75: 1.03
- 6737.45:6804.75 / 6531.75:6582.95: 1.00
